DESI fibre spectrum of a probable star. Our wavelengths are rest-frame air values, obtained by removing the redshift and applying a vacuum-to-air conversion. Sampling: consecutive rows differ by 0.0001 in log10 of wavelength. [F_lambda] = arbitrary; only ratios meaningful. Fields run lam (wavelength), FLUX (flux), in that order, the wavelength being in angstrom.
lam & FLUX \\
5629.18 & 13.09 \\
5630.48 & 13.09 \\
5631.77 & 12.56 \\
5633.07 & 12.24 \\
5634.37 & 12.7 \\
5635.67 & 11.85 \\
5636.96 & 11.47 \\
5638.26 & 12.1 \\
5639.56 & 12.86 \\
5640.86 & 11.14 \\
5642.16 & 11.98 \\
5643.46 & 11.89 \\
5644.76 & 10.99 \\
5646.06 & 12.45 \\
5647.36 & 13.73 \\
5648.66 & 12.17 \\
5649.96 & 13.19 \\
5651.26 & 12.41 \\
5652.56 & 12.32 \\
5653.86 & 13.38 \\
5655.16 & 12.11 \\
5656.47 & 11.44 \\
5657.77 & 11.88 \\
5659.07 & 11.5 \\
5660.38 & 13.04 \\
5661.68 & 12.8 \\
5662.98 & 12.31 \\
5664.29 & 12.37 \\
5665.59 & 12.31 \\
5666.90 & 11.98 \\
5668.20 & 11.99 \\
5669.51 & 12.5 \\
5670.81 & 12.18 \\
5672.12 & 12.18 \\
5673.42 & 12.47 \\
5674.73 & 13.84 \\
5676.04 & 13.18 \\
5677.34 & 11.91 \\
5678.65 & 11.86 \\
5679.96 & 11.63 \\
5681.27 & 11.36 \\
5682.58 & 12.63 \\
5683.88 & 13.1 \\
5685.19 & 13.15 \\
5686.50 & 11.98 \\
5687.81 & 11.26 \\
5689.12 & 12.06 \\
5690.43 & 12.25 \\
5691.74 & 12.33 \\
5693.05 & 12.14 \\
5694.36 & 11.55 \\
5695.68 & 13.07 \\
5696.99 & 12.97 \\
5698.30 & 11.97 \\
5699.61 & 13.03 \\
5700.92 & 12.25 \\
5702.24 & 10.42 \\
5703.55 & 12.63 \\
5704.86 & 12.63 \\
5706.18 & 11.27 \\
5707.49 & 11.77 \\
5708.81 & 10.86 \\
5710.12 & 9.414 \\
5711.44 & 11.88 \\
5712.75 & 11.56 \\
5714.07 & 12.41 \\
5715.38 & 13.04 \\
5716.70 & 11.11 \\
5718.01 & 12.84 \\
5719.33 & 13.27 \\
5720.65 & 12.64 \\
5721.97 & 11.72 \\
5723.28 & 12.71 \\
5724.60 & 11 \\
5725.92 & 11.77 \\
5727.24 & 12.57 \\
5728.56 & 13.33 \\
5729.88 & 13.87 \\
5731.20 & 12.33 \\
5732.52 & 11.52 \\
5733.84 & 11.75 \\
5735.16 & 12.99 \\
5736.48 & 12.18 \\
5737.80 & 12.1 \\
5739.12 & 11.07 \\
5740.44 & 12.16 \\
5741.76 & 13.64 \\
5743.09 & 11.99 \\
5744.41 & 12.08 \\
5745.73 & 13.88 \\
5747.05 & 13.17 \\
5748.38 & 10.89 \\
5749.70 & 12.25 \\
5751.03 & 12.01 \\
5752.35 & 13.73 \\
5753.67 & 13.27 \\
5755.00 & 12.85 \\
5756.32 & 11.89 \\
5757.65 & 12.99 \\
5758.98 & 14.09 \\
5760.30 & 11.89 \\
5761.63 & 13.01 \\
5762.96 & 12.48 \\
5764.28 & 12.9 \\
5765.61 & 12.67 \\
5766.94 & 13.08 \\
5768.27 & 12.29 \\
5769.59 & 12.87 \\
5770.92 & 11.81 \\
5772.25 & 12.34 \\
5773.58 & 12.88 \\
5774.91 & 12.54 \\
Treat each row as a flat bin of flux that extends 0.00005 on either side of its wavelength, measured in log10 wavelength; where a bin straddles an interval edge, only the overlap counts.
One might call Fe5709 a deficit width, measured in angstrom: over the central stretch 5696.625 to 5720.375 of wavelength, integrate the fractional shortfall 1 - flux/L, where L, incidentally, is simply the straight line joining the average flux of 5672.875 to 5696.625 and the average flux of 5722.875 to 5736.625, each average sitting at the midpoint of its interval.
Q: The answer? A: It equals 0.74 angstrom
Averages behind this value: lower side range 12.3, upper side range 12.4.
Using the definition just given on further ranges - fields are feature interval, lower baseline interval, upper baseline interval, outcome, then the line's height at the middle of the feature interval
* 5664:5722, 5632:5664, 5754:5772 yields 1.2 angstrom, 12.4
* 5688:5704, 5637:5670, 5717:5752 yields 0.2 angstrom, 12.3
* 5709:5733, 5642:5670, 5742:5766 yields 0.8 angstrom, 12.6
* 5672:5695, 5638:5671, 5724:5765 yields 0.1 angstrom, 12.3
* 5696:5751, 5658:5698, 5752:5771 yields 1.8 angstrom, 12.6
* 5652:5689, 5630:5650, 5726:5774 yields 0.1 angstrom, 12.3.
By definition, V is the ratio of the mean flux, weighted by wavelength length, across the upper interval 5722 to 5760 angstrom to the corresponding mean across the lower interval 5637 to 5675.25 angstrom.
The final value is 1.0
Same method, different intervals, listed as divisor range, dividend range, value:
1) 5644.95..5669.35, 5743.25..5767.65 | 1.03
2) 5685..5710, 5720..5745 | 1.02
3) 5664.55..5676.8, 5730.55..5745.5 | 0.98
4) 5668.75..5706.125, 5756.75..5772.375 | 1.03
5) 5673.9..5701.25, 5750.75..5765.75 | 1.04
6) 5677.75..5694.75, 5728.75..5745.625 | 1.02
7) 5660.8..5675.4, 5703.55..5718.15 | 0.94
